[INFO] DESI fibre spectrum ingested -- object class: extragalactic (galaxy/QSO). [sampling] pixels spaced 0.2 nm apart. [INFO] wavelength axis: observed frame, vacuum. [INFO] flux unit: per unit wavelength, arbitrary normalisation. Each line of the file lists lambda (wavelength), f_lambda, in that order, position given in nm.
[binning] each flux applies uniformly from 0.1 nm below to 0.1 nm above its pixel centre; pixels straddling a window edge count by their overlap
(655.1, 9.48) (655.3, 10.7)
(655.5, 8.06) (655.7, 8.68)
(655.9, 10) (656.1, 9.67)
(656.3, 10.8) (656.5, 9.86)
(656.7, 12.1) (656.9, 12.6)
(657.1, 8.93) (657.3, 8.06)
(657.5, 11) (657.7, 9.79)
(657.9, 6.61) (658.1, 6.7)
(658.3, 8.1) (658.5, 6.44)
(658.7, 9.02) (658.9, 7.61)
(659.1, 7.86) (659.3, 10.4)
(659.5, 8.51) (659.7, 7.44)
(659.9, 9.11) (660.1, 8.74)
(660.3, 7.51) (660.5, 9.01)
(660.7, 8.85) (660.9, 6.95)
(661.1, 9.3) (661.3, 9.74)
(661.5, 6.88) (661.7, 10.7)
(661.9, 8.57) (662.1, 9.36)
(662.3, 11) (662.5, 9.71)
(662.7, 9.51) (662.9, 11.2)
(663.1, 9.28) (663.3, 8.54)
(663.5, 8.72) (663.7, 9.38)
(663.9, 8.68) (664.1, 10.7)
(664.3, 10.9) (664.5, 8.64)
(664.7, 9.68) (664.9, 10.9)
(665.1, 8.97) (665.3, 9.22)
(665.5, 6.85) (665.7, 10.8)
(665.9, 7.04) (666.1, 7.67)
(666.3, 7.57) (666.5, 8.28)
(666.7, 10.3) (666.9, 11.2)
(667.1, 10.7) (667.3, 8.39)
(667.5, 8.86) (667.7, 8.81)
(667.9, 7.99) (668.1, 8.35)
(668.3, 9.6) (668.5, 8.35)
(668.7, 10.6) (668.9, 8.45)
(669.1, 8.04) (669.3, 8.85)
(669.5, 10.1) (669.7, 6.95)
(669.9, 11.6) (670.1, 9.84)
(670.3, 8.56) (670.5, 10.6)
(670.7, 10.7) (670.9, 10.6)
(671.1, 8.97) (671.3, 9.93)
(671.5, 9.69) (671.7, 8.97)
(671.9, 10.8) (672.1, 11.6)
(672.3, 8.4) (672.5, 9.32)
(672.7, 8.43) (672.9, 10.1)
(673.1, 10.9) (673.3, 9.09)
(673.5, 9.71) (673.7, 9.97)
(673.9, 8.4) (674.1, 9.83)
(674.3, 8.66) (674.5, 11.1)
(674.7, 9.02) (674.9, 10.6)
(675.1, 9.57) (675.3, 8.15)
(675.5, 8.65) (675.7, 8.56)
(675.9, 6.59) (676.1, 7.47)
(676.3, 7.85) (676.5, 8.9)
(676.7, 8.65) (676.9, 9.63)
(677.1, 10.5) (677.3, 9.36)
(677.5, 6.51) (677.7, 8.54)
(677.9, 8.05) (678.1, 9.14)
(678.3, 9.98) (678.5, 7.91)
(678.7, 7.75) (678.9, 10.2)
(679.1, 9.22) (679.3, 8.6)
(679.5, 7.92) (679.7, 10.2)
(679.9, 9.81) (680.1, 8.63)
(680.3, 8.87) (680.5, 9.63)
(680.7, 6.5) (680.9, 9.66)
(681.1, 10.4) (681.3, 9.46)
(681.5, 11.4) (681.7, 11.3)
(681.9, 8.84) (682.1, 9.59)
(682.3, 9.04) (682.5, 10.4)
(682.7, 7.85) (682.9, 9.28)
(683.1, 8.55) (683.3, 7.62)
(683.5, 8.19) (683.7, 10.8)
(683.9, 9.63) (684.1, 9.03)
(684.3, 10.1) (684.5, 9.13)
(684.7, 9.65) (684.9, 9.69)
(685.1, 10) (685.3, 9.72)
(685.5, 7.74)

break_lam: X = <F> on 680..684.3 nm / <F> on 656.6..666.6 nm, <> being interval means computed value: 1.03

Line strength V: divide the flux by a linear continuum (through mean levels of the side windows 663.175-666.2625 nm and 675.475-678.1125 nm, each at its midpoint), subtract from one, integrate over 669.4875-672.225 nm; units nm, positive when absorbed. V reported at -0.36 nm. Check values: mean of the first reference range 9.08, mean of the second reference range 8.43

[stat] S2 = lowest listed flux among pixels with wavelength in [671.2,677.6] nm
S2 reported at 6.51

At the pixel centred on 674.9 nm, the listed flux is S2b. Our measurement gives 10.6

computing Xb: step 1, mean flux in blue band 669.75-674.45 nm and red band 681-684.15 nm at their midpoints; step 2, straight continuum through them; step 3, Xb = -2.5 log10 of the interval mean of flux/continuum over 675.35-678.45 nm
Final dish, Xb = 0.13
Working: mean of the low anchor 9.75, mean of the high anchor 9.47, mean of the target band 8.54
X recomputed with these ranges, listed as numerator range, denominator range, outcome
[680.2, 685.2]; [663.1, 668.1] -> 1.03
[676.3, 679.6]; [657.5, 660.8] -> 1.06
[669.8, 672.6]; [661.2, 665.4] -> 1.05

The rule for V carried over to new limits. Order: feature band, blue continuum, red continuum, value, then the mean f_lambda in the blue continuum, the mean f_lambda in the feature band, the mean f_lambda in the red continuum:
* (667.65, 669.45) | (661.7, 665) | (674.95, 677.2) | 0.09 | 9.7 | 8.82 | 8.64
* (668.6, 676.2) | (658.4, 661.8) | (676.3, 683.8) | -0.48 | 8.47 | 9.4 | 9.09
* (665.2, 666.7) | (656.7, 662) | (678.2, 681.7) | 0.09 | 8.7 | 8.34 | 9.25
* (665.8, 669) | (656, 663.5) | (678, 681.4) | 0.06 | 9.06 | 8.88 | 9.05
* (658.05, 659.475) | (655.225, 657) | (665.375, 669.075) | 0.26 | 10.3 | 8.09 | 8.86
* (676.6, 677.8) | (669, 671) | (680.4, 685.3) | 0.08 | 9.58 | 8.87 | 9.41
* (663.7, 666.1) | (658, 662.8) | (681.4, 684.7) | -0.13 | 8.63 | 9.24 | 9.43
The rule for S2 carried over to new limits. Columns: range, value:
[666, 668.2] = 7.57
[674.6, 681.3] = 6.5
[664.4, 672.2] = 6.85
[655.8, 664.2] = 6.44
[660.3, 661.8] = 6.88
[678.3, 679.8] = 7.75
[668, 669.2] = 8.04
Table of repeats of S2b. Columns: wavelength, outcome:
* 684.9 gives 9.69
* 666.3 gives 7.57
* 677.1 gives 10.5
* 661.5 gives 6.88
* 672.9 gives 10.1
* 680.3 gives 8.87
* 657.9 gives 6.61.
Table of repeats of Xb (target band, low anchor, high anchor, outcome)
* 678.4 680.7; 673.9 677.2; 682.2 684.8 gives 0.024 mag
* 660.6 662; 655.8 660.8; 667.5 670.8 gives 0.041 mag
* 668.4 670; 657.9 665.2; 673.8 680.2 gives -0.026 mag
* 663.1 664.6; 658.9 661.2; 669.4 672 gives -0.049 mag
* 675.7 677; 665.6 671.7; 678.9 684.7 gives 0.132 mag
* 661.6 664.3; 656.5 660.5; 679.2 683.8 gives -0.094 mag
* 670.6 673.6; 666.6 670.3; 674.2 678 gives -0.092 mag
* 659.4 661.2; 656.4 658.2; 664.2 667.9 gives 0.123 mag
